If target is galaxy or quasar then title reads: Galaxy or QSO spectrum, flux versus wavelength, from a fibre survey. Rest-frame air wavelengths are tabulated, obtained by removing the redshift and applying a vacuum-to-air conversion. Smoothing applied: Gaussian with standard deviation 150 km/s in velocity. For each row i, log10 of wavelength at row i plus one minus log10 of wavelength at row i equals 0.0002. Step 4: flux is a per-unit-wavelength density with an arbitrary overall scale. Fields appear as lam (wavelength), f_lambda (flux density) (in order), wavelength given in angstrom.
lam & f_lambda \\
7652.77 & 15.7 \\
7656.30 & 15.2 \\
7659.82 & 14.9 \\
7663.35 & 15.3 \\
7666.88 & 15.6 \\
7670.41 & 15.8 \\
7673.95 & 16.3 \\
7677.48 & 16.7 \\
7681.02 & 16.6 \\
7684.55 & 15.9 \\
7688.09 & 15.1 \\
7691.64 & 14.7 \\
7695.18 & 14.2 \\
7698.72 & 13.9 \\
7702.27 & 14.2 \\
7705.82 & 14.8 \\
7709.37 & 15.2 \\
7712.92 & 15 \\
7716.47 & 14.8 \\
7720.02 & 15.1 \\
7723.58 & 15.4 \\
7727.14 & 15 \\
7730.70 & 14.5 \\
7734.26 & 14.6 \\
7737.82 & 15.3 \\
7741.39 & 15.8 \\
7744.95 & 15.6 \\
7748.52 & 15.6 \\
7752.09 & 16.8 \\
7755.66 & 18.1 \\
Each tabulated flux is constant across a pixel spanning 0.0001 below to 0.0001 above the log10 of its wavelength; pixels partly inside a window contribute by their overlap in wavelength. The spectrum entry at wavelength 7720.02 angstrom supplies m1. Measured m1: 15.1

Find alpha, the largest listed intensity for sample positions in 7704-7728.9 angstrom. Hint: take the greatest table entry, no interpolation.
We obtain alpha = 15.4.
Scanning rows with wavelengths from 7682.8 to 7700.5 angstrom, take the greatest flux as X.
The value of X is 15.9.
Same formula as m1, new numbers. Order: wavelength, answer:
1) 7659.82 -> 14.9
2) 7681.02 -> 16.6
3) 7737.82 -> 15.3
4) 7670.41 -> 15.8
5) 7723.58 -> 15.4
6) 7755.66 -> 18.1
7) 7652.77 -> 15.7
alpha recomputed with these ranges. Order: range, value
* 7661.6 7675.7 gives 16.3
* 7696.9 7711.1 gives 15.2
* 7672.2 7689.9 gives 16.7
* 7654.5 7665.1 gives 15.3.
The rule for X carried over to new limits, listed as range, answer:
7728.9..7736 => 14.6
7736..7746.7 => 15.8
